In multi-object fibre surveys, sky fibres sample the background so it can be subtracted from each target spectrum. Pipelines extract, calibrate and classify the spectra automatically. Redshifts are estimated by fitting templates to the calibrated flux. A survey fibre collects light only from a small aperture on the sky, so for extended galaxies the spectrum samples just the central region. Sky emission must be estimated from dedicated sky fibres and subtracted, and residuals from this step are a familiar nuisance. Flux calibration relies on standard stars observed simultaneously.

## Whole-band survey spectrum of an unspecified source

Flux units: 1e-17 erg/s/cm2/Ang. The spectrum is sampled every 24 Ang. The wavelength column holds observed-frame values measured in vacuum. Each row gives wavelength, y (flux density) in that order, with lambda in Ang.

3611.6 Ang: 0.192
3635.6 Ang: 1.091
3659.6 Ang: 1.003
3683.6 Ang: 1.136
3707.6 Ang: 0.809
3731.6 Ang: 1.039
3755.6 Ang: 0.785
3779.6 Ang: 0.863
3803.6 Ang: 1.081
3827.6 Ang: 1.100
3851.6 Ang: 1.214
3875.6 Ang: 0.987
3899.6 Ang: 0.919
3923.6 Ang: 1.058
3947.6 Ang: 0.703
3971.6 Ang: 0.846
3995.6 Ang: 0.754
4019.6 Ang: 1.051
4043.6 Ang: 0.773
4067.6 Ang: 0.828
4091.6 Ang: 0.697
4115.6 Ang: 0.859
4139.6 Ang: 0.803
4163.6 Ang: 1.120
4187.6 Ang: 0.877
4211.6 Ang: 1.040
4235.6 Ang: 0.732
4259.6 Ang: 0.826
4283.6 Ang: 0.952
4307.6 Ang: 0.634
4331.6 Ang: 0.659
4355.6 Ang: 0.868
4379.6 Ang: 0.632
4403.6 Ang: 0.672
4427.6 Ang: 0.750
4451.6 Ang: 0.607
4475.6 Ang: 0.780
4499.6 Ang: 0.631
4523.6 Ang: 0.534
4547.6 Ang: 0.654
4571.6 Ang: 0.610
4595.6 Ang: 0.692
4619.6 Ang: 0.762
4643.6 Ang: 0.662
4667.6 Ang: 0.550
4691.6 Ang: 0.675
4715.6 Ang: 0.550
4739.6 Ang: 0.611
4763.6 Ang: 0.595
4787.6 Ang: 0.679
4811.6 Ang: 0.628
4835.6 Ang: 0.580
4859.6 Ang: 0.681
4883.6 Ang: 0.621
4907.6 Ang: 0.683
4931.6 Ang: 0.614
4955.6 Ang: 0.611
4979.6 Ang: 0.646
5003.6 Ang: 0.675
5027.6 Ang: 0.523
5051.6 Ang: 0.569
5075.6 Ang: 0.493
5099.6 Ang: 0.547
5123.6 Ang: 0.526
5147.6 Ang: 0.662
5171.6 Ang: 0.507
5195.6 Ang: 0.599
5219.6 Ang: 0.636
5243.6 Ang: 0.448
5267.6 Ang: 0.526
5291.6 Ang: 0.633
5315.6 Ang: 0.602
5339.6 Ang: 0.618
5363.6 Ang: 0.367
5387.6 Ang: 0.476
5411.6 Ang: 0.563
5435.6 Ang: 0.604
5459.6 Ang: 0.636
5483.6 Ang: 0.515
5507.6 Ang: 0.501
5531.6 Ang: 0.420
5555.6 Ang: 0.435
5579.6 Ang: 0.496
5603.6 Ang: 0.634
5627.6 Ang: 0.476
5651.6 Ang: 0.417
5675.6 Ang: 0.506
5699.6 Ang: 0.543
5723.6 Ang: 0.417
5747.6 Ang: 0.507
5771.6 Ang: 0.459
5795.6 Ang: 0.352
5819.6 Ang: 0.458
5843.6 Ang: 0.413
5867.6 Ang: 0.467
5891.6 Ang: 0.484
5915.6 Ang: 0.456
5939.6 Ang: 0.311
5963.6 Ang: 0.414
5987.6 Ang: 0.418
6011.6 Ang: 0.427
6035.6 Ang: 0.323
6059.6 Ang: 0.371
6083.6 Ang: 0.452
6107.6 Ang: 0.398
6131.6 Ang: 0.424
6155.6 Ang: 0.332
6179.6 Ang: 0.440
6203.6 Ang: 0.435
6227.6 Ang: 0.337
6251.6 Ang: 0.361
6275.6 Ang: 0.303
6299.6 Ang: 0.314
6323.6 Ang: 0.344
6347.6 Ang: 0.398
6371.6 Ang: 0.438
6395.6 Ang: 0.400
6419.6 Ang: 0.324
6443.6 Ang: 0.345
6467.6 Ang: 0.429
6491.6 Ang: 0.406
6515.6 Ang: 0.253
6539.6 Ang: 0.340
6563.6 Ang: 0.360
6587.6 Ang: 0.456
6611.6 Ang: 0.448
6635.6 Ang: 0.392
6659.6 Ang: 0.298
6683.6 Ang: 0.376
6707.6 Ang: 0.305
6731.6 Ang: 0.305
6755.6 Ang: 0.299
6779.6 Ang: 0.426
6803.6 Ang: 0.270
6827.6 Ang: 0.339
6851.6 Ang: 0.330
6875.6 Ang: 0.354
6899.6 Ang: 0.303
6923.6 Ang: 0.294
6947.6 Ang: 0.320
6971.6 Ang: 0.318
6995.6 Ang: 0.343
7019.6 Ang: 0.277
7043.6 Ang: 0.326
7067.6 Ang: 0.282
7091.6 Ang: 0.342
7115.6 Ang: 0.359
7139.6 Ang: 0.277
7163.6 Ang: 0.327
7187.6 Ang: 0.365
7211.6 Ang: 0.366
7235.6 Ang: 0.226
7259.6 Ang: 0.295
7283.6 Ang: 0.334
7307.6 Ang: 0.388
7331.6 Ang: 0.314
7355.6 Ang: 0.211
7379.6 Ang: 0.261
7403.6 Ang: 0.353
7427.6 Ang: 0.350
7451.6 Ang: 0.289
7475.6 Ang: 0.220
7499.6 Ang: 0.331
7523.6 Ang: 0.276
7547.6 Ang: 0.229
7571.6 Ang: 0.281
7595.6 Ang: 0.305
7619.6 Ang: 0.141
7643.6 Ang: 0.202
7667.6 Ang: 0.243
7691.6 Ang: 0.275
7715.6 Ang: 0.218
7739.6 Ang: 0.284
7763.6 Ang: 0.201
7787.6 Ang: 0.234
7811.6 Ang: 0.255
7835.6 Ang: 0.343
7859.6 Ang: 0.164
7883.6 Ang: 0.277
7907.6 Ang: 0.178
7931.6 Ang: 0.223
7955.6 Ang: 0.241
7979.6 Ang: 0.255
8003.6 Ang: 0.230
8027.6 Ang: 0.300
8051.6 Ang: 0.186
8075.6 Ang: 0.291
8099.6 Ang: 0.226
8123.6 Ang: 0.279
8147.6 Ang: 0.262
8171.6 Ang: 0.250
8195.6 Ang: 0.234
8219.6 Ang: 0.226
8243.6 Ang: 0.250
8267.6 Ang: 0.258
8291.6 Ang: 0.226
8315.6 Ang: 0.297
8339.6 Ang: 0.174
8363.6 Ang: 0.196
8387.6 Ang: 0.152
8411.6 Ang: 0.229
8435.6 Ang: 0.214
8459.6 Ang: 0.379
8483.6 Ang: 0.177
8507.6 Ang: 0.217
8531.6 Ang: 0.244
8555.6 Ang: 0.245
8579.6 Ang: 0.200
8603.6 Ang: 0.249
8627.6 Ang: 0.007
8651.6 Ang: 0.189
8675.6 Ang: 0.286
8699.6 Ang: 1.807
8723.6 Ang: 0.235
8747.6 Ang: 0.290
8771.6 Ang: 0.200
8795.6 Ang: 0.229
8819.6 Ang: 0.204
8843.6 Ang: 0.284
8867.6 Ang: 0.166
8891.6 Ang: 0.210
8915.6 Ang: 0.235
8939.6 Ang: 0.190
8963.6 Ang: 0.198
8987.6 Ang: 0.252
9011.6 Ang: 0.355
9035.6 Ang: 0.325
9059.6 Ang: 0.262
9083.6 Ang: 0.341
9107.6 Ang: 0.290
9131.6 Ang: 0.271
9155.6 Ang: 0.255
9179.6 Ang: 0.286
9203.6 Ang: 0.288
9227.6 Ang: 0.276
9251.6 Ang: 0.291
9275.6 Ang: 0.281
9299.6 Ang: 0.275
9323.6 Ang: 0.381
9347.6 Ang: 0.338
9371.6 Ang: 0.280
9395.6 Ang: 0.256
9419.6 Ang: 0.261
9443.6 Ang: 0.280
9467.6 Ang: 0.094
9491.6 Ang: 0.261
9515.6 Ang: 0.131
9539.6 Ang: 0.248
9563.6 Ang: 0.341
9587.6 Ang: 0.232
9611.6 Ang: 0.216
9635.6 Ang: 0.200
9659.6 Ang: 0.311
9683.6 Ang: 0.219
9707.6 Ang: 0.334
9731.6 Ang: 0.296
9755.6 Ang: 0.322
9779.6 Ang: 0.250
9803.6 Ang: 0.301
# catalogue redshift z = 1.333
